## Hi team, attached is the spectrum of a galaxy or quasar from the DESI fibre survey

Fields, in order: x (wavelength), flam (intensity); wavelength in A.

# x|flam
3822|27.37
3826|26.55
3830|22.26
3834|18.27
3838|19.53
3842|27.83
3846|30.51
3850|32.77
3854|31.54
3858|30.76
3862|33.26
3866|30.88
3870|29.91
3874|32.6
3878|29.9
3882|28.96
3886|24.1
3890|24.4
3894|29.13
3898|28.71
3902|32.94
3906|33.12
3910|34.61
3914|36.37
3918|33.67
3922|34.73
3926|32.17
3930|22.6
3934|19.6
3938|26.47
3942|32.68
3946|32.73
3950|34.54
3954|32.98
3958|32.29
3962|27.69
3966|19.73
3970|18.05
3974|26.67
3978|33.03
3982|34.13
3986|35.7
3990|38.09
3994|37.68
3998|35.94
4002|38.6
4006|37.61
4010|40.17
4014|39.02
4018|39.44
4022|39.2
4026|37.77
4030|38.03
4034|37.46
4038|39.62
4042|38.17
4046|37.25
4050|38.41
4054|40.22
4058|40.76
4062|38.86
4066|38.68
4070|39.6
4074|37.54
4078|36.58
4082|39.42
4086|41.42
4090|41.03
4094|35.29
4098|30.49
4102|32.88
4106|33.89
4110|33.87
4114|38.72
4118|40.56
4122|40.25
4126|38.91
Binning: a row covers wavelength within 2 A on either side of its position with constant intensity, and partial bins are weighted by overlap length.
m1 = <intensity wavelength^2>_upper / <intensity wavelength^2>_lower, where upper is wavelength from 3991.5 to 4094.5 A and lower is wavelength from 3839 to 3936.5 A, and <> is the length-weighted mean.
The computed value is 1.39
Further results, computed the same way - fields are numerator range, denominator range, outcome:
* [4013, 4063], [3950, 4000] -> 1.28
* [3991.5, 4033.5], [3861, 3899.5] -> 1.41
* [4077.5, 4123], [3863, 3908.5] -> 1.39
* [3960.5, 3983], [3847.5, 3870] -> 0.88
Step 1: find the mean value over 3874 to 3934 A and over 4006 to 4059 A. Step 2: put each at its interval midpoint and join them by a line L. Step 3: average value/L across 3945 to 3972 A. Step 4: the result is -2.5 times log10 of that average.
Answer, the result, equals 0.196 mag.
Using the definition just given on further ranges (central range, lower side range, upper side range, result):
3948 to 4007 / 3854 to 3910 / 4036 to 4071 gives 0.10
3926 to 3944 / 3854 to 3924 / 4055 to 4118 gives 0.24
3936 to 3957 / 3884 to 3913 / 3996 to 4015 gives 0.06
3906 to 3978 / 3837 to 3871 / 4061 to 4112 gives 0.11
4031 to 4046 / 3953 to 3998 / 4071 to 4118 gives -0.13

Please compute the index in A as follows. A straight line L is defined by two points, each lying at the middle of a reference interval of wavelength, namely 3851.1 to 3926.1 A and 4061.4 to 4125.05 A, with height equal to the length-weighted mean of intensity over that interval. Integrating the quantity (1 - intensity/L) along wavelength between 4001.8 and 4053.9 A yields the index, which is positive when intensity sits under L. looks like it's -4.65 A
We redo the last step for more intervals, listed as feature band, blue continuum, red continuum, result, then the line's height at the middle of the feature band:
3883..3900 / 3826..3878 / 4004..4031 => 2.27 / 30.8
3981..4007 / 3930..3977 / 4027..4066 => -3.63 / 32.4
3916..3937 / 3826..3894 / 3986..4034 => 2.56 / 32.5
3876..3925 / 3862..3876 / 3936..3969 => -0.37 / 30.7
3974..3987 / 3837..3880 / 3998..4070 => 1.13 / 36.1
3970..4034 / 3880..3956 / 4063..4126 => -4.69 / 33.7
